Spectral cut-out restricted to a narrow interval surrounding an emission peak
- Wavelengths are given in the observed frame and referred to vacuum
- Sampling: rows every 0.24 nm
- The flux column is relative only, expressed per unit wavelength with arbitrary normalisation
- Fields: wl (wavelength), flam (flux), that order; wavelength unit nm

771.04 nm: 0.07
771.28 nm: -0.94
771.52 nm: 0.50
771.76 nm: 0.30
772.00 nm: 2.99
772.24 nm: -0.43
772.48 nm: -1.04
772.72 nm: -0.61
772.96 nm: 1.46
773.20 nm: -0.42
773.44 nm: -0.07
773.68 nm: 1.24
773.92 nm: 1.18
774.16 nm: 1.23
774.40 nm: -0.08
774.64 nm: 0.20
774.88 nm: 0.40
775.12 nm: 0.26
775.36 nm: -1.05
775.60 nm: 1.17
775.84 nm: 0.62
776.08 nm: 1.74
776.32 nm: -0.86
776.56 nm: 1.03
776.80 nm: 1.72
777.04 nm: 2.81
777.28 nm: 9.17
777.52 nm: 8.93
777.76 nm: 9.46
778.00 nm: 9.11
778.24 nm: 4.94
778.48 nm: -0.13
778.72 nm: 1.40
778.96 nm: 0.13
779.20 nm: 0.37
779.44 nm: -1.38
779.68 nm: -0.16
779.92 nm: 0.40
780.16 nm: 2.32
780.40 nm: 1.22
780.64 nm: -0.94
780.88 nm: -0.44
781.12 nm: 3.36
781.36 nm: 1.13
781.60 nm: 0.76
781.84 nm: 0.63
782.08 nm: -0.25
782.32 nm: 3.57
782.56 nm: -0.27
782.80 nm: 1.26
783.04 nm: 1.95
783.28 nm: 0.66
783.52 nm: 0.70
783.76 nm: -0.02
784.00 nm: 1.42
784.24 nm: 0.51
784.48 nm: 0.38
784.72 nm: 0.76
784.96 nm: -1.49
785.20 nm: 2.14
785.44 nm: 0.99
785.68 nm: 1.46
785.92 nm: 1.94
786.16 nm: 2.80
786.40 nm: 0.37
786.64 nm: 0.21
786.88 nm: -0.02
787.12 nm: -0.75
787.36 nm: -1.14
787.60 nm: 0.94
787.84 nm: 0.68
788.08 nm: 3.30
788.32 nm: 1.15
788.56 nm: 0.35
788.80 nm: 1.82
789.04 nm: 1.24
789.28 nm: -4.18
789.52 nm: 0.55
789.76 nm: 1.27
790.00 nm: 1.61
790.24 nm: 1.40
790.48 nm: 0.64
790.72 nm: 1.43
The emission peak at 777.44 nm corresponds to [O II] 3727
